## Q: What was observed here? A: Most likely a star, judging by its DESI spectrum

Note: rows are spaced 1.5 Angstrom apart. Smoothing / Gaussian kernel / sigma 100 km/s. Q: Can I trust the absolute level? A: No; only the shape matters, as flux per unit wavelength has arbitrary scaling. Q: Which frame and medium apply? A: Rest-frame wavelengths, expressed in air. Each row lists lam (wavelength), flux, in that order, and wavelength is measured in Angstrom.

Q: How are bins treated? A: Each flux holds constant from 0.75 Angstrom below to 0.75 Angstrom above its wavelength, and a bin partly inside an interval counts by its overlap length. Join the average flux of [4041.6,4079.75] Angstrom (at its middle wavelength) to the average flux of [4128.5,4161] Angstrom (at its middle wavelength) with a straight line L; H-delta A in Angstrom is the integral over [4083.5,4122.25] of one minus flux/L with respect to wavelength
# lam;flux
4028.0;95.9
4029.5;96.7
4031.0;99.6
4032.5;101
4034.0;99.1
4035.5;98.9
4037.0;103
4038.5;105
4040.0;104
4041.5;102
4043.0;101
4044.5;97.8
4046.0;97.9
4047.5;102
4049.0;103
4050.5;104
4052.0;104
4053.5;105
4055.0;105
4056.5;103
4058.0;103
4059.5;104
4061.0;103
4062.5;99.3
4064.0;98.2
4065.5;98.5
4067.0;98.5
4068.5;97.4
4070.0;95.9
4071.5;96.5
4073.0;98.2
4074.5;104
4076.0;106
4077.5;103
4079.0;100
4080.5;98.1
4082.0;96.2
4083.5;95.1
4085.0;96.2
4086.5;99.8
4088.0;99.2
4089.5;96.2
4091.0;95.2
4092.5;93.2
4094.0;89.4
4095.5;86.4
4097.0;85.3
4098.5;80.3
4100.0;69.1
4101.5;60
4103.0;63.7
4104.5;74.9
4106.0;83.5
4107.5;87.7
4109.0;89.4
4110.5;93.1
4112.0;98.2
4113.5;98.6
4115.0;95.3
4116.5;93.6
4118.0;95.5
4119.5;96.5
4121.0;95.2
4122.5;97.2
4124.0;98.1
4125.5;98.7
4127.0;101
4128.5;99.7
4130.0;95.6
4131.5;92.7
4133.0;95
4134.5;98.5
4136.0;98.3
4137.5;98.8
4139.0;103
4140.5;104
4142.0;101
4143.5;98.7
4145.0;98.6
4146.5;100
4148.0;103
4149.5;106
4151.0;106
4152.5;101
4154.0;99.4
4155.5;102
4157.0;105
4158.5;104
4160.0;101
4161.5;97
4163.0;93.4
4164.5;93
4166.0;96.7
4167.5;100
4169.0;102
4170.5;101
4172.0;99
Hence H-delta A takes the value 4.6 Angstrom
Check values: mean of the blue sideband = 101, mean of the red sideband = 101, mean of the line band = 88.9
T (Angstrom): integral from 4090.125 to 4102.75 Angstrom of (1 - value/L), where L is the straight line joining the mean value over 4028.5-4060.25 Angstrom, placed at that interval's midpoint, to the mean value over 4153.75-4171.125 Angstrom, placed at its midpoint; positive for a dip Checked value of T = 2.4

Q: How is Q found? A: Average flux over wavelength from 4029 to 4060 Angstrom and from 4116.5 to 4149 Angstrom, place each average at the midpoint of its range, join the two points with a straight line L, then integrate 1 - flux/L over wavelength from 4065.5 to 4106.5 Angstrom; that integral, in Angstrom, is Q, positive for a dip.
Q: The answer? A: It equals 3.7 Angstrom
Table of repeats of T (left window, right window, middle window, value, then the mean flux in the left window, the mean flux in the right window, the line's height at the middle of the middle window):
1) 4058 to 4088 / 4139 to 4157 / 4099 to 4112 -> 2.80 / 99.5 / 102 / 101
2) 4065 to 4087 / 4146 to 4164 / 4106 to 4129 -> 1.10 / 98.9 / 101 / 100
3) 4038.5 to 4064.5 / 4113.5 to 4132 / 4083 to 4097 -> 0.74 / 102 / 96.7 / 99.3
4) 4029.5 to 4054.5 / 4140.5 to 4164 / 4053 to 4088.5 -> 0.47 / 102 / 101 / 101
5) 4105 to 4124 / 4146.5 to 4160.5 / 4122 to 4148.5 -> -0.12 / 93.6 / 103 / 98.5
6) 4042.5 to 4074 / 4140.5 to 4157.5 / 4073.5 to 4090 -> 0.26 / 101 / 102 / 101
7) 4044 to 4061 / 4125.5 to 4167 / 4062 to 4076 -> 0.45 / 103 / 99.7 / 102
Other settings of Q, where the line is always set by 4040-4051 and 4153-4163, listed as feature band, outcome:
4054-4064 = -0.1 Angstrom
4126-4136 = 0.4 Angstrom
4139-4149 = 0.0 Angstrom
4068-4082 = 0.2 Angstrom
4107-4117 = 0.7 Angstrom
